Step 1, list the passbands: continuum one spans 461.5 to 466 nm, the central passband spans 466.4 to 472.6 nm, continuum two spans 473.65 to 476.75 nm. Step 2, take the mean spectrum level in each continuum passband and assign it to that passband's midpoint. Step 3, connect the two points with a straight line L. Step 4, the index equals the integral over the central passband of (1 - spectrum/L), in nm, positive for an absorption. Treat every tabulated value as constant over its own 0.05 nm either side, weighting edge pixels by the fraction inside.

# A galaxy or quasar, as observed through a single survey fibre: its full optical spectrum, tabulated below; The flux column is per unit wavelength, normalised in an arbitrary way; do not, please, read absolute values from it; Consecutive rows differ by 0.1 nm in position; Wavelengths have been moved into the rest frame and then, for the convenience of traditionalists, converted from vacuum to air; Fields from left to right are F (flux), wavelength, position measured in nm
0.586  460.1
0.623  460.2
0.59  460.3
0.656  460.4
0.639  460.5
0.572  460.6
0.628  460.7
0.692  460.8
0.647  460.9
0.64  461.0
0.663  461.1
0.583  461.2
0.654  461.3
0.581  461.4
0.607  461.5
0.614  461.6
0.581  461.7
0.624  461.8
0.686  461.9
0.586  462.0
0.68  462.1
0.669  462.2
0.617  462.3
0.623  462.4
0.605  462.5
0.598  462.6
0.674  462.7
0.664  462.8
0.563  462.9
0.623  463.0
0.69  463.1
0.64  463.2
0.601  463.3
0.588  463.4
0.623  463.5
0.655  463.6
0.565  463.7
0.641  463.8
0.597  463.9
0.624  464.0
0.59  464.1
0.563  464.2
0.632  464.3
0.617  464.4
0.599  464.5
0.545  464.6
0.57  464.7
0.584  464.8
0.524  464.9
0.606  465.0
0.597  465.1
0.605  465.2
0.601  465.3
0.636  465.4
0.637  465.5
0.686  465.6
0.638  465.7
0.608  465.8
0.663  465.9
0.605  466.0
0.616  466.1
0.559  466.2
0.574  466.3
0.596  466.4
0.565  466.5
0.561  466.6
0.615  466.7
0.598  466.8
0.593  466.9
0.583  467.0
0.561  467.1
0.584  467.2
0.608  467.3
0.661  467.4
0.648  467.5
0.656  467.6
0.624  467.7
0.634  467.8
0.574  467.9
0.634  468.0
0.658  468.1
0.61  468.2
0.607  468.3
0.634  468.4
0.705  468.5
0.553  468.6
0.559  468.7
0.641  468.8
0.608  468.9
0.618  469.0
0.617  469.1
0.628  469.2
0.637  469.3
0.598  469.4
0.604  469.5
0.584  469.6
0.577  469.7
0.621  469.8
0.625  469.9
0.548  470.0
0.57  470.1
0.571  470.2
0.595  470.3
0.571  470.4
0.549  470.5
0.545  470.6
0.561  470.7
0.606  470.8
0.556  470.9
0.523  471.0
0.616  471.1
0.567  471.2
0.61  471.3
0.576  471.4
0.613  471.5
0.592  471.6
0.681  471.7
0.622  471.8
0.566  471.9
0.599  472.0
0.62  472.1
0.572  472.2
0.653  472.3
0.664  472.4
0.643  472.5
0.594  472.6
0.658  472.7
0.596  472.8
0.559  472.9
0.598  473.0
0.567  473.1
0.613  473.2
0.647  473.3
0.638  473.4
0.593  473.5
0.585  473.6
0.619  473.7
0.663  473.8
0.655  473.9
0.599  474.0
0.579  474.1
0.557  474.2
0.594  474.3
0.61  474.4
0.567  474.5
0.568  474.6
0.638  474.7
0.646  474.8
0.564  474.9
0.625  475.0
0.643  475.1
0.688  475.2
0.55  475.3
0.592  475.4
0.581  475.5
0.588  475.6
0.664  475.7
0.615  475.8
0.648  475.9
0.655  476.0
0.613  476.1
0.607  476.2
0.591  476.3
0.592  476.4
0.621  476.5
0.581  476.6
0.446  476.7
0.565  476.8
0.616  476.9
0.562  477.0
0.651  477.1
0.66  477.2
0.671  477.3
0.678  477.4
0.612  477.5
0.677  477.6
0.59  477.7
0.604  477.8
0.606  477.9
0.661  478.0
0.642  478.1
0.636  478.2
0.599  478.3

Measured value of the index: 0.08 nm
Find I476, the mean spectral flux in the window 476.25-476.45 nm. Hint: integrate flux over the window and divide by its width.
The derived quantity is 0.591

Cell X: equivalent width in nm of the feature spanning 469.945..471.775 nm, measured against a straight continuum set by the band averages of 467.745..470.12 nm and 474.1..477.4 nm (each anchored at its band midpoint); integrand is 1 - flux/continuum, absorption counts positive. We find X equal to 0.08 nm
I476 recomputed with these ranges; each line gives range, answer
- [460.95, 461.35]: 0.635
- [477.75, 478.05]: 0.624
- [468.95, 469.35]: 0.625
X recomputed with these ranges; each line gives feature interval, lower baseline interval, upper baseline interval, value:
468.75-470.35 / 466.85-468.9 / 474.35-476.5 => 0.033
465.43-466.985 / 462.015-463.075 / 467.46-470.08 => 0.036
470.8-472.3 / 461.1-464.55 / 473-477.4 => 0.038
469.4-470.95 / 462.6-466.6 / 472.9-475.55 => 0.070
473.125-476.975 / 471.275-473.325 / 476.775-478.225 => 0.098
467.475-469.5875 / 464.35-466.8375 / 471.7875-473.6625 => -0.057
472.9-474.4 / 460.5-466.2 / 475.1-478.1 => 0.022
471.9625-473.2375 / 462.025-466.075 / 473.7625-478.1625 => 0.005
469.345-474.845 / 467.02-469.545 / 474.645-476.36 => 0.169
